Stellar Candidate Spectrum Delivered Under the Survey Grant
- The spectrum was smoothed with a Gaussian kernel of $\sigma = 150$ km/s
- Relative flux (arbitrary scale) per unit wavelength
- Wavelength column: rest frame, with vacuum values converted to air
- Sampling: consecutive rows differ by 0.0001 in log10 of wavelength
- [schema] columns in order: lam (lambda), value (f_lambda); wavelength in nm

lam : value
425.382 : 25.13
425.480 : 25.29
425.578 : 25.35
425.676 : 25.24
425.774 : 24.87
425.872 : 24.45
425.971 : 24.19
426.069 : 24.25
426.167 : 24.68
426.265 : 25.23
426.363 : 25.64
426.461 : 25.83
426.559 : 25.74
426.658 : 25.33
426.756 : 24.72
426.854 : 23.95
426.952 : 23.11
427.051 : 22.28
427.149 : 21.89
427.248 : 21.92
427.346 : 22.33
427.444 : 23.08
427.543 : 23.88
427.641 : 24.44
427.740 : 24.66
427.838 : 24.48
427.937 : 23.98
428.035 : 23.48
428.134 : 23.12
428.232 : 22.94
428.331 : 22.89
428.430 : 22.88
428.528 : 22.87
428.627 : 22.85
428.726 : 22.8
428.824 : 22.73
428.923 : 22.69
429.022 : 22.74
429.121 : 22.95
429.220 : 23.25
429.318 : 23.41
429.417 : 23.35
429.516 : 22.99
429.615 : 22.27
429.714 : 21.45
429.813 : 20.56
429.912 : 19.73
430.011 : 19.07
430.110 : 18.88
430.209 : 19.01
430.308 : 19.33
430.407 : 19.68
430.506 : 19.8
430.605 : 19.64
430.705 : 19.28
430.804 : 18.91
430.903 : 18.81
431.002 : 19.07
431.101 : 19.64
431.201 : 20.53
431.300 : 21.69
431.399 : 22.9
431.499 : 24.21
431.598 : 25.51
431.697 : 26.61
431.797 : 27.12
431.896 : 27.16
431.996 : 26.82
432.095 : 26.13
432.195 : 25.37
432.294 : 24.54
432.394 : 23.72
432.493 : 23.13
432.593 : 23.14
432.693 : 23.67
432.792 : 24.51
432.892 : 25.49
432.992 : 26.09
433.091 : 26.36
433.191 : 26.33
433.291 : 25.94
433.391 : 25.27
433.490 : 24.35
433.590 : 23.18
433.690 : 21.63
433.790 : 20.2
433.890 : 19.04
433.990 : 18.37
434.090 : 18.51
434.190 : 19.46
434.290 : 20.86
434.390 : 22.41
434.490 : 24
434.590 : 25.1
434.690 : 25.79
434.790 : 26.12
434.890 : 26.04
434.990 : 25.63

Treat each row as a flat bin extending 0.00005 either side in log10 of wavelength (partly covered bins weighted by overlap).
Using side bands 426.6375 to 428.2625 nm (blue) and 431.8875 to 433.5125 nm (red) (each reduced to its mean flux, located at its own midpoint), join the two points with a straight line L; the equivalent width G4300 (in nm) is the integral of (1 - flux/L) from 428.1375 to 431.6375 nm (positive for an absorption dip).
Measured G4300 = 0.40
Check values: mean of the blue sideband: 23.5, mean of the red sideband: 25.1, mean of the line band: 21.5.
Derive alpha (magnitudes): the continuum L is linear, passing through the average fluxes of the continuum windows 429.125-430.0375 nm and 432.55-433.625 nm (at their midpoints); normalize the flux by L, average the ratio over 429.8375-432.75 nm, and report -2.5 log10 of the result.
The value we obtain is 0.06 mag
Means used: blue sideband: 21.9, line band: 22.2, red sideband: 25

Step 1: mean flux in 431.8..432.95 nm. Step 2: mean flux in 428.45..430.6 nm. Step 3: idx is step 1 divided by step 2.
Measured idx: 1.16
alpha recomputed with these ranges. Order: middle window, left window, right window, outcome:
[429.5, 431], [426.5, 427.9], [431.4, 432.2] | 0.26 mag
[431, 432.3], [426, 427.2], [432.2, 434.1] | -0.03 mag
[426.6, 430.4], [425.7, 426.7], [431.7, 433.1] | 0.12 mag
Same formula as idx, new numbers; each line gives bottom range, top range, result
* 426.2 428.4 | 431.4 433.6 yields 1.06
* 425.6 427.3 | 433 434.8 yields 0.94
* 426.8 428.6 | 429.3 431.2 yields 0.87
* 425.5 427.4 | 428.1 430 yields 0.93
